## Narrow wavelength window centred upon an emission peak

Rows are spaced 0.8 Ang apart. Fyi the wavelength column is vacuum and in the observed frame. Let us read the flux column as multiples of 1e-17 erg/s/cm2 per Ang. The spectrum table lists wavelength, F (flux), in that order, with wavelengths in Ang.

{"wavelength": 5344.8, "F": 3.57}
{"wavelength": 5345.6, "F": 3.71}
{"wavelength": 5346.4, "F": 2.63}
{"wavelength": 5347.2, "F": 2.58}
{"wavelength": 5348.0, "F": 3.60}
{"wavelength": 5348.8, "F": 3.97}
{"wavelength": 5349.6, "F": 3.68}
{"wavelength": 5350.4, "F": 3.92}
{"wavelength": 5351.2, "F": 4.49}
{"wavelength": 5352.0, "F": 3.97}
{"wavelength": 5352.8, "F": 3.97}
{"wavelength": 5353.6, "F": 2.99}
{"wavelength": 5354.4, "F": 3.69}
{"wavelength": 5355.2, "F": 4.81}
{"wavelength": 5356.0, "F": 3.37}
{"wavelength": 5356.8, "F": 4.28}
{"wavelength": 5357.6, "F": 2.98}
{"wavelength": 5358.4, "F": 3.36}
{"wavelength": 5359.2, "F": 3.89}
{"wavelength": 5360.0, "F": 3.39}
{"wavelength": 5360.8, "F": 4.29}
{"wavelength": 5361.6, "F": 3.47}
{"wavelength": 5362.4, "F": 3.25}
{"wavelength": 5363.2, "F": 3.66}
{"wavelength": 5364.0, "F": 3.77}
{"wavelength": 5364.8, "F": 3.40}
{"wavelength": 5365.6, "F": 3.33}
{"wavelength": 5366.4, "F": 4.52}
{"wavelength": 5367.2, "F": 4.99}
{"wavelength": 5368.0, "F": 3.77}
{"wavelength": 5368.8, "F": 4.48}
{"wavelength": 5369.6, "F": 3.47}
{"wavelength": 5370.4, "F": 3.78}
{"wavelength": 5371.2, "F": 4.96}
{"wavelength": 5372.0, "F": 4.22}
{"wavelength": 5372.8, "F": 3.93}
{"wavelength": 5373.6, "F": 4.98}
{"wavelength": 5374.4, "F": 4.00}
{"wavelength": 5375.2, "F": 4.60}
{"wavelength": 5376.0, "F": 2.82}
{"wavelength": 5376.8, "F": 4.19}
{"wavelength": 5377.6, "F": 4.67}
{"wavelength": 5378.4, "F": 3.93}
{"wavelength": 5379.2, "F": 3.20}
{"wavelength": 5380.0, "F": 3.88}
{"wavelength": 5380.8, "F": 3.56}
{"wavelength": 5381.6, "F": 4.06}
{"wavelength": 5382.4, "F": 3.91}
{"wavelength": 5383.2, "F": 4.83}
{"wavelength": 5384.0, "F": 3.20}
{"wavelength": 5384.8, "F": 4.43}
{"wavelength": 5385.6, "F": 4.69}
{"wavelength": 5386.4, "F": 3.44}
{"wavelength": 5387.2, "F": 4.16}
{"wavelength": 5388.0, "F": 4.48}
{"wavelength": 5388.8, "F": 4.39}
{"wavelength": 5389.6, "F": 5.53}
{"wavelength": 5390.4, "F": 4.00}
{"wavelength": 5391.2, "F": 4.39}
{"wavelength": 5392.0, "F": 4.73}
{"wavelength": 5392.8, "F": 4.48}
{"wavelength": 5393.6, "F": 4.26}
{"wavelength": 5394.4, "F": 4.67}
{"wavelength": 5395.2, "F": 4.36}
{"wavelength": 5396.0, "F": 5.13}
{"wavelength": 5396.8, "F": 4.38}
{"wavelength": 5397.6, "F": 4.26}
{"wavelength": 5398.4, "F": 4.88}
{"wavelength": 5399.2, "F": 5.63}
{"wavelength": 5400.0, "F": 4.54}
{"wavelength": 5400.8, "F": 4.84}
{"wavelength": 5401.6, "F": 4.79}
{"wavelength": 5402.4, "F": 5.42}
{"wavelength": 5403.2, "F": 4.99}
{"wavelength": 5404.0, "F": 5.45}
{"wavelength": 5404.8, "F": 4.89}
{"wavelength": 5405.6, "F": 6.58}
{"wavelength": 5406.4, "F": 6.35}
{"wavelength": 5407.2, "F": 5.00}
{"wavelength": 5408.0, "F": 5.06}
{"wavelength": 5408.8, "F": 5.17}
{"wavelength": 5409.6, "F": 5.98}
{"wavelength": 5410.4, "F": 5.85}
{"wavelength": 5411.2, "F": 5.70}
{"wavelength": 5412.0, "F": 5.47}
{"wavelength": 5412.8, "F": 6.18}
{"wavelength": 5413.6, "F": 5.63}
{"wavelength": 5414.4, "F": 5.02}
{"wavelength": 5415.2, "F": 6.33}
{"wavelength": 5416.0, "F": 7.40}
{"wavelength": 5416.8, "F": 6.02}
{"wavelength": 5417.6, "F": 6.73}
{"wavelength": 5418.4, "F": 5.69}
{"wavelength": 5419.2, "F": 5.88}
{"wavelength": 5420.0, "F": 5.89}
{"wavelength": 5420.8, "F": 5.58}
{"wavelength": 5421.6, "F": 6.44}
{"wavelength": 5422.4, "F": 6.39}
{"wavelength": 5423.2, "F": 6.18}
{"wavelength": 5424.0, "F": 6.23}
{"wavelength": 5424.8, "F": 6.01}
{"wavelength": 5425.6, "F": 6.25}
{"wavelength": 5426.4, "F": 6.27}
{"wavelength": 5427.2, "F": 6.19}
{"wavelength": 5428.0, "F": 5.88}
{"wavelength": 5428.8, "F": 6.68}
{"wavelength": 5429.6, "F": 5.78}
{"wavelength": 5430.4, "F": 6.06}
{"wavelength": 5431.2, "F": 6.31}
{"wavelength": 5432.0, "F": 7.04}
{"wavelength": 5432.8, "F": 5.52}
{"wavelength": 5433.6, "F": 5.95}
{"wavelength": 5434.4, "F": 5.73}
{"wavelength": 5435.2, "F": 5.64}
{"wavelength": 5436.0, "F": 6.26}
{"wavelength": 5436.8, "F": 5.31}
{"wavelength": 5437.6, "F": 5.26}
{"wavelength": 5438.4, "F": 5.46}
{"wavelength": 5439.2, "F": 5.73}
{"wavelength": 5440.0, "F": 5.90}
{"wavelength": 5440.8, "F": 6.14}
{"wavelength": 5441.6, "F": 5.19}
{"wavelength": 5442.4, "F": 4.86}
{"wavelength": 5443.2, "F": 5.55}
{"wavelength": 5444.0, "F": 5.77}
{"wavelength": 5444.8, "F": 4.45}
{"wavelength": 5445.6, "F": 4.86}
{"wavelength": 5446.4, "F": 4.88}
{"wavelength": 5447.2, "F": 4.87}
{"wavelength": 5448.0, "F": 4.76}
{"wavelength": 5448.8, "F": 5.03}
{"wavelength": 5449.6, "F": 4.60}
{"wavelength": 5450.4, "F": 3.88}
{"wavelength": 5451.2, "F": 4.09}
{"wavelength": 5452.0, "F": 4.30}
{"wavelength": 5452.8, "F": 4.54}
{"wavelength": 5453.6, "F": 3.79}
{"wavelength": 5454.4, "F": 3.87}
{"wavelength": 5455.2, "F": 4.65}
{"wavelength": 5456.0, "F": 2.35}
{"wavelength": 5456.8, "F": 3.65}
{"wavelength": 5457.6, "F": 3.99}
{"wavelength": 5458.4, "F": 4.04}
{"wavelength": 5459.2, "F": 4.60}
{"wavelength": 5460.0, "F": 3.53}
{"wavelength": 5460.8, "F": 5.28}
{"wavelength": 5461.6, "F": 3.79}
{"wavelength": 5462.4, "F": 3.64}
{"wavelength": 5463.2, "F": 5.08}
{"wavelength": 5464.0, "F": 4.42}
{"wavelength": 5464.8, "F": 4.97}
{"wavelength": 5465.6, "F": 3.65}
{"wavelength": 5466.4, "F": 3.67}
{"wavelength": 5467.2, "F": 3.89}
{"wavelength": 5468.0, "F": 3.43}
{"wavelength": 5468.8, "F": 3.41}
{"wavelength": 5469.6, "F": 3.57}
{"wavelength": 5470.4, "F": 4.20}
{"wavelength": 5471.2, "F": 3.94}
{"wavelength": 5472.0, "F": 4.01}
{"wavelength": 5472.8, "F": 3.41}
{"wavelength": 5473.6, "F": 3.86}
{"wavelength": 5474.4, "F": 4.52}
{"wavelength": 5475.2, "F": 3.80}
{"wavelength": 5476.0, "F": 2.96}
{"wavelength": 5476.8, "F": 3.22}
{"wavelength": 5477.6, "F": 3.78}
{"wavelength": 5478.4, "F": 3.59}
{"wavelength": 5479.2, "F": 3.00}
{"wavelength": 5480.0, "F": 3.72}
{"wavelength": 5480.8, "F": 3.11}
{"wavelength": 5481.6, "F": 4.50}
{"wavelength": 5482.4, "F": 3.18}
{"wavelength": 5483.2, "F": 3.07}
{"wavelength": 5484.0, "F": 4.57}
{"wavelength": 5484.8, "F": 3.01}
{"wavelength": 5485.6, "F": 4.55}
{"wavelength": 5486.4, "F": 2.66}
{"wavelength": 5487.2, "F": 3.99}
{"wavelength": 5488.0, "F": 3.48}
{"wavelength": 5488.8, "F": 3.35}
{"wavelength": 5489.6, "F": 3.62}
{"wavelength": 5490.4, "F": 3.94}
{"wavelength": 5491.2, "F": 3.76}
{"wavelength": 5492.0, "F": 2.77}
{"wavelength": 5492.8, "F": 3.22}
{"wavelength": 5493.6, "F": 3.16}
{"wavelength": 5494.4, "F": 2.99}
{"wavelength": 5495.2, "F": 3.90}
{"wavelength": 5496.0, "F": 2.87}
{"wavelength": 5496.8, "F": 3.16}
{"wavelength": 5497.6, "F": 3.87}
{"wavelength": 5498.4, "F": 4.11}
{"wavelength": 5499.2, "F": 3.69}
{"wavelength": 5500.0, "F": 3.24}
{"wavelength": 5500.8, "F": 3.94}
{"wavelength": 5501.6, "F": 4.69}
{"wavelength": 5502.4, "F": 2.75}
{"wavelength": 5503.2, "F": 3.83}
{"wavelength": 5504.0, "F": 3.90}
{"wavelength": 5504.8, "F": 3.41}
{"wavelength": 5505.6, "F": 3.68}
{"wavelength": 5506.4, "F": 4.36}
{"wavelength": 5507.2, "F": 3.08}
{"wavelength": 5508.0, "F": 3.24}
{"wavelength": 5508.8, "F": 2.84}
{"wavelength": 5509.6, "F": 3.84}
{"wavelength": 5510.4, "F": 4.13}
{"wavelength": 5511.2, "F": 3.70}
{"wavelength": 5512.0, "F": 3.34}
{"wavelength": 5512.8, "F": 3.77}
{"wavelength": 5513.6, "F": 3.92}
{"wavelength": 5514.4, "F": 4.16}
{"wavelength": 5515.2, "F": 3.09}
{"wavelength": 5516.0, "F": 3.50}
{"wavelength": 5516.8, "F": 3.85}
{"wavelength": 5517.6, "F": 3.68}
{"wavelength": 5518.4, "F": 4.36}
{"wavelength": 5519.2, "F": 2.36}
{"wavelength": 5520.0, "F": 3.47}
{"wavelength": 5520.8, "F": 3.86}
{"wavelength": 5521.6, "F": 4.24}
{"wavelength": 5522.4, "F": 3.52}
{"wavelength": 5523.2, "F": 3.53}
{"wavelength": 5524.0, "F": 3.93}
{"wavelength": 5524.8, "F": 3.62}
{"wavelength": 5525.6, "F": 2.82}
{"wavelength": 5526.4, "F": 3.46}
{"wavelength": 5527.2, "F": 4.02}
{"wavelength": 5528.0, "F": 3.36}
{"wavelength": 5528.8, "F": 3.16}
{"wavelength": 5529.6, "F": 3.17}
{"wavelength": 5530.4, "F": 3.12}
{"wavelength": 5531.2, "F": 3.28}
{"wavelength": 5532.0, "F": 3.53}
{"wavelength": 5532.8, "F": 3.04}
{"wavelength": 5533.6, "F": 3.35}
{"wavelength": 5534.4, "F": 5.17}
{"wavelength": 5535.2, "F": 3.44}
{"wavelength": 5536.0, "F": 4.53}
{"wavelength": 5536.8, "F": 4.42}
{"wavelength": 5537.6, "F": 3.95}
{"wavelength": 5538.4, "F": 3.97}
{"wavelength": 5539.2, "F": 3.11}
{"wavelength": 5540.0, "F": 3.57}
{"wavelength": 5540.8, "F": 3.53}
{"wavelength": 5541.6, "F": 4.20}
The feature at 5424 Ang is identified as Mg II 2798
